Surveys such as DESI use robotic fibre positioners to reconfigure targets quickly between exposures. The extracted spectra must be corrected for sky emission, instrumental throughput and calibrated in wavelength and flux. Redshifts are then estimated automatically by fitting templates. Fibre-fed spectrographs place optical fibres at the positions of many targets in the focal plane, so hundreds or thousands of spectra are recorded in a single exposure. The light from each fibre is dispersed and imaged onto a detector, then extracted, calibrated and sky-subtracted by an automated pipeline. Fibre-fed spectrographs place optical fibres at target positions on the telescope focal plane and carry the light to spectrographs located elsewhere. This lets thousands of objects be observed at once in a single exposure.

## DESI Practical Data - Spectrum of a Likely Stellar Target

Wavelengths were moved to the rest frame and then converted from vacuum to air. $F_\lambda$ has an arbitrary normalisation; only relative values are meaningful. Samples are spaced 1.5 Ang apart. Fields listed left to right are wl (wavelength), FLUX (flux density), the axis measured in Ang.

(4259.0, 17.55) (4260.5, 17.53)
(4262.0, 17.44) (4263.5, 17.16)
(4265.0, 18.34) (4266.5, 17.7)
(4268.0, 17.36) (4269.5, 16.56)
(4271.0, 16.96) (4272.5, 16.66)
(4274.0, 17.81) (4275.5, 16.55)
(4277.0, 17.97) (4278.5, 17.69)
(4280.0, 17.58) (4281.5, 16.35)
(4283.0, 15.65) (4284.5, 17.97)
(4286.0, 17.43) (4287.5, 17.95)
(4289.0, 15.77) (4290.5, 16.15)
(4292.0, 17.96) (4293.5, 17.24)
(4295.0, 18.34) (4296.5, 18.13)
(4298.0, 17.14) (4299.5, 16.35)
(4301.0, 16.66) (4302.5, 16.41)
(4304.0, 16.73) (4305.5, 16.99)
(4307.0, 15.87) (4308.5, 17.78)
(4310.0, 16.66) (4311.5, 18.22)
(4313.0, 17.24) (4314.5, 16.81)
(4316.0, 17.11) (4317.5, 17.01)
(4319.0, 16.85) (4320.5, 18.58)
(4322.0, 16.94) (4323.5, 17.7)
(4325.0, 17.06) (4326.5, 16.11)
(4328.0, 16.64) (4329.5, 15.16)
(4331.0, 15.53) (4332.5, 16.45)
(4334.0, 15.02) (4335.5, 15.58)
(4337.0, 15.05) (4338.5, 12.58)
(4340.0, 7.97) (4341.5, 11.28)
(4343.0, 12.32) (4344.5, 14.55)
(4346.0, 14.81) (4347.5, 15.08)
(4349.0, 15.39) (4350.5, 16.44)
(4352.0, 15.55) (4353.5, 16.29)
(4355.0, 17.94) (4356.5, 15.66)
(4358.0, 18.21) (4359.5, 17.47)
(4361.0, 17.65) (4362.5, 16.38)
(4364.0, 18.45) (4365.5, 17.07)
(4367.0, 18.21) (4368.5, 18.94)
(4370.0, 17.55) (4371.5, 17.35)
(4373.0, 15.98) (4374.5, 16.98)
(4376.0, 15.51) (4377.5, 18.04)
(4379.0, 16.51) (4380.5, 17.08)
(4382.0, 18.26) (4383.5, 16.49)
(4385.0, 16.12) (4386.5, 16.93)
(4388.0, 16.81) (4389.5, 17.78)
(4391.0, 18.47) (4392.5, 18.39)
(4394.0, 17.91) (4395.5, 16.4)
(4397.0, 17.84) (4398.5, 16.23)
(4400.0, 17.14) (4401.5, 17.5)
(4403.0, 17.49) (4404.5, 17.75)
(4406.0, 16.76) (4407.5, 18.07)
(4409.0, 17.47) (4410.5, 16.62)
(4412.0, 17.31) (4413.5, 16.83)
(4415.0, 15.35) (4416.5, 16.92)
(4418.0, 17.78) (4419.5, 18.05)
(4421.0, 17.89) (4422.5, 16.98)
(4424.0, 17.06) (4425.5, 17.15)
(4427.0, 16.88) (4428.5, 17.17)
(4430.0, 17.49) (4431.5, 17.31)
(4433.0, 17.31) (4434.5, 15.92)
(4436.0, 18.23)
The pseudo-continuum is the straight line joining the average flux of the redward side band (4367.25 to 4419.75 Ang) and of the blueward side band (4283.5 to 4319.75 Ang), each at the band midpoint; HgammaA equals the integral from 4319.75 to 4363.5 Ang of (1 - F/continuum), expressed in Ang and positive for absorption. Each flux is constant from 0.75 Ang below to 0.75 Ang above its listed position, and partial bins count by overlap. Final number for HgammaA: 4.0 Ang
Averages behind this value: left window 17.1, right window 17.2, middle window 15.6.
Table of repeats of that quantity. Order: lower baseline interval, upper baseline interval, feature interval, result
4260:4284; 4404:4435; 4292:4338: 1.12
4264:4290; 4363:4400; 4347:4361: 0.59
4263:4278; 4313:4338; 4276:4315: -0.44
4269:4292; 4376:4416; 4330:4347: 3.31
